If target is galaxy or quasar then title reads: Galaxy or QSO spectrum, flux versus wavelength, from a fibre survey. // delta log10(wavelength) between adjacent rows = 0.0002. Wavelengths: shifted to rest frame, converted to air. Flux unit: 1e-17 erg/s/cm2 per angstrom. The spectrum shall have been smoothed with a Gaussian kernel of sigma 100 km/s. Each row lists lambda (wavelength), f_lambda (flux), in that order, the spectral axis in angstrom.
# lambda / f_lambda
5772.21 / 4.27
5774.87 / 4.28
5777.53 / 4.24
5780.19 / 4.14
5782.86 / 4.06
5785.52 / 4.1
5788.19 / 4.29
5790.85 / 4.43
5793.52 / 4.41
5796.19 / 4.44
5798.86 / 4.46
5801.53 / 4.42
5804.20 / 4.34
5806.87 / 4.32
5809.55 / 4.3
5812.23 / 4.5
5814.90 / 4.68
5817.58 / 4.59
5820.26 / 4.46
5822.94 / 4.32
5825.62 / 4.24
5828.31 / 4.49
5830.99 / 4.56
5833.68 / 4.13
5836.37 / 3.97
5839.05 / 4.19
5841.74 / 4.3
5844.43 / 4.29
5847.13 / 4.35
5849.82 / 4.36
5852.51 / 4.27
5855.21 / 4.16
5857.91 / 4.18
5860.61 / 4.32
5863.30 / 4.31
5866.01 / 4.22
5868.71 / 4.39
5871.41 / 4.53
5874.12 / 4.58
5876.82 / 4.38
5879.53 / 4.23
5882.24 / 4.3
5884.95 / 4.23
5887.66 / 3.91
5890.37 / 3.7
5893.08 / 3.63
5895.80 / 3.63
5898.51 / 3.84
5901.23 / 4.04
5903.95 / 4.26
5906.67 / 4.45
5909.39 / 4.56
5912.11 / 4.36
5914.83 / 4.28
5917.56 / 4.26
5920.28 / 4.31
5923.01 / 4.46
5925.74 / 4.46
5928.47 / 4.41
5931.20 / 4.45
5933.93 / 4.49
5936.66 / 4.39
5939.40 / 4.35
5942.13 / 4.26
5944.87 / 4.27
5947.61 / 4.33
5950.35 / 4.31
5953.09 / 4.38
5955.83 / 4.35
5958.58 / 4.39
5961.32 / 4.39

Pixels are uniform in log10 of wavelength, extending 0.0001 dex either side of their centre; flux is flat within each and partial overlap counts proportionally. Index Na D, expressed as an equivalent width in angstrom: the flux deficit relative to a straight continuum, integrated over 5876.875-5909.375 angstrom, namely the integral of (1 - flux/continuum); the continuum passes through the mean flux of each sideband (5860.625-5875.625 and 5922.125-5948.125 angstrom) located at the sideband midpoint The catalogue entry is 2.5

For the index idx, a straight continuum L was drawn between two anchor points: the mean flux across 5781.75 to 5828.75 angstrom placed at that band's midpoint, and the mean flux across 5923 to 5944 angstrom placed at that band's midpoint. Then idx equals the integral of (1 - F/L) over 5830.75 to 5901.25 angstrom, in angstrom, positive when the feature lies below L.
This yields 3.4 angstrom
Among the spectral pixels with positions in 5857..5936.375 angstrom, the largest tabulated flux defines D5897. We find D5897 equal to 4.58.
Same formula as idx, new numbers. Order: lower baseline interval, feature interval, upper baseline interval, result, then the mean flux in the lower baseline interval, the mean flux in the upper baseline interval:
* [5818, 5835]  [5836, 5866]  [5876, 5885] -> 0.57 angstrom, 4.38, 4.28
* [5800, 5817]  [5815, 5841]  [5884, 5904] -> -0.21 angstrom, 4.44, 3.88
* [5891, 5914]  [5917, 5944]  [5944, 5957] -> -1.00 angstrom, 4.09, 4.33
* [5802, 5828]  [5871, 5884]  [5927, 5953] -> 0.01 angstrom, 4.42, 4.36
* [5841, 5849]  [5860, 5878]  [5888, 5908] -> -1.09 angstrom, 4.32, 3.93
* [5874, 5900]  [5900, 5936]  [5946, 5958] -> -1.70 angstrom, 4.02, 4.34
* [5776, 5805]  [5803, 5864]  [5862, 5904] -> -1.58 angstrom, 4.3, 4.13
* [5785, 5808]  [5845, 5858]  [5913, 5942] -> 0.29 angstrom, 4.37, 4.38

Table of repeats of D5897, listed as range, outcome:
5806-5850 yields 4.68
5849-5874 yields 4.53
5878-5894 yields 4.3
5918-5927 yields 4.46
